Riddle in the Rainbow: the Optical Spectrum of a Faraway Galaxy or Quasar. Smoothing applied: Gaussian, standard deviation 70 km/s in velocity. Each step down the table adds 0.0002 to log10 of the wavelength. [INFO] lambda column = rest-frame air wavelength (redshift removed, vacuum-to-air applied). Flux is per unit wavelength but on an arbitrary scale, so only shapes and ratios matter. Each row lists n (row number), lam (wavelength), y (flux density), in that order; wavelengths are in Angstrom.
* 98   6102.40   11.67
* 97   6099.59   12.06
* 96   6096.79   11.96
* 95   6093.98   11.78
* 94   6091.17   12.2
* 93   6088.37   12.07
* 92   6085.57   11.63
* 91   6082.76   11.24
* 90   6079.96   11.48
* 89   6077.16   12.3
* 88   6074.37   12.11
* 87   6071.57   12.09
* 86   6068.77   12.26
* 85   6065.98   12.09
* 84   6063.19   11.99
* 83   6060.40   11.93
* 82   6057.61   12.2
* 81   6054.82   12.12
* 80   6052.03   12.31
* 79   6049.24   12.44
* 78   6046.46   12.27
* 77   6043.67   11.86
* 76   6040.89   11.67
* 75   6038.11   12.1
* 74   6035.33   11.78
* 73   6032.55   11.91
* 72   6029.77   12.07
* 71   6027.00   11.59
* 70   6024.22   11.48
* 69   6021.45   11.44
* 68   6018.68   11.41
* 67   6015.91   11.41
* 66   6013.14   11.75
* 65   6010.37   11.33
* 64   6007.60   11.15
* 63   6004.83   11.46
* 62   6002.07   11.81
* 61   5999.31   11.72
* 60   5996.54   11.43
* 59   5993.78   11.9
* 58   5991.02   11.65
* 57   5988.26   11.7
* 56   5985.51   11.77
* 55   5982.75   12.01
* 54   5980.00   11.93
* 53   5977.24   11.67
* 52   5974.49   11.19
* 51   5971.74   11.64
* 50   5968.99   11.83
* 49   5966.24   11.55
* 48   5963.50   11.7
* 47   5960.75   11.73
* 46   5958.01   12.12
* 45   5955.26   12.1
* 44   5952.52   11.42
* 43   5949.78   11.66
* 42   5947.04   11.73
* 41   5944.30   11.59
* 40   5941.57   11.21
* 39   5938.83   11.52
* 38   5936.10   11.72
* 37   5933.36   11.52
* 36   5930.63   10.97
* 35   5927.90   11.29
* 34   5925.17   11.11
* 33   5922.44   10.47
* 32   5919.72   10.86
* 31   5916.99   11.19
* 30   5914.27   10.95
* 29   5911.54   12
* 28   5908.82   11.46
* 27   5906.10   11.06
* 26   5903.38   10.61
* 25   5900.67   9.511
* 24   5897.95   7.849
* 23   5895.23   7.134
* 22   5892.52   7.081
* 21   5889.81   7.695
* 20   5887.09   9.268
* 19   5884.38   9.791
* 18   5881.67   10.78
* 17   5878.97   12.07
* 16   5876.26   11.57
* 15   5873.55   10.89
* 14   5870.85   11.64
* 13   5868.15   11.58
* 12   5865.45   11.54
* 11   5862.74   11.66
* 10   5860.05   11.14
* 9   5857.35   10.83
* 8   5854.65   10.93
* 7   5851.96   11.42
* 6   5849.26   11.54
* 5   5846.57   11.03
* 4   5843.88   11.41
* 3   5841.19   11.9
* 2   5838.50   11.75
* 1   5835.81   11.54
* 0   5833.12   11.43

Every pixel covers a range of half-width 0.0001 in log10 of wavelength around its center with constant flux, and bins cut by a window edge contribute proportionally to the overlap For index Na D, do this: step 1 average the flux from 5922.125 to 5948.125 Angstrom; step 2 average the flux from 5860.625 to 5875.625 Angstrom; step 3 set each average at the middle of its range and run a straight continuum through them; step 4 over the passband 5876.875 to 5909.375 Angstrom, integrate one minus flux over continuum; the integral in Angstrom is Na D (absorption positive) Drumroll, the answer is 5.38 Angstrom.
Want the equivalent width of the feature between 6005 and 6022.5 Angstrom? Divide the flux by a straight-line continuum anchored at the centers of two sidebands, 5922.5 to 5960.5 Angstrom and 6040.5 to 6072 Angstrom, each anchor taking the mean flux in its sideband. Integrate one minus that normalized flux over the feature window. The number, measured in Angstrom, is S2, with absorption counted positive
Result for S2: 0.7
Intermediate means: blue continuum 11.5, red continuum 12.1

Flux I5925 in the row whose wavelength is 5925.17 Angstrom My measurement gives 11.11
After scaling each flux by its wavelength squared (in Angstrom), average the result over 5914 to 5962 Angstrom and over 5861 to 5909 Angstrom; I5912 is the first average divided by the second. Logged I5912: 1.14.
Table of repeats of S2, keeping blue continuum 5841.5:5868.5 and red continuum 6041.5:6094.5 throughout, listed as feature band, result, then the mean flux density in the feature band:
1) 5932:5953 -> 0.1 Angstrom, 11.6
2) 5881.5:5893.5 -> 2.8 Angstrom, 8.79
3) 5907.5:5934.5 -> 0.8 Angstrom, 11.2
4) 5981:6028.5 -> 0.9 Angstrom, 11.6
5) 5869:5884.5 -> 0.2 Angstrom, 11.2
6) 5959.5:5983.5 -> 0.0 Angstrom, 11.7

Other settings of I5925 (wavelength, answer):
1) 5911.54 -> 12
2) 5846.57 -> 11.03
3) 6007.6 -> 11.15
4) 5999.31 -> 11.72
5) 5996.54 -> 11.43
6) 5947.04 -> 11.73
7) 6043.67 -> 11.86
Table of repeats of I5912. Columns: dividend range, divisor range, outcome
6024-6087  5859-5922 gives 1.22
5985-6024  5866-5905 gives 1.22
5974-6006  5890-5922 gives 1.21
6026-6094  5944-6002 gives 1.05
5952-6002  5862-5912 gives 1.18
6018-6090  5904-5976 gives 1.08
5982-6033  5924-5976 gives 1.02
